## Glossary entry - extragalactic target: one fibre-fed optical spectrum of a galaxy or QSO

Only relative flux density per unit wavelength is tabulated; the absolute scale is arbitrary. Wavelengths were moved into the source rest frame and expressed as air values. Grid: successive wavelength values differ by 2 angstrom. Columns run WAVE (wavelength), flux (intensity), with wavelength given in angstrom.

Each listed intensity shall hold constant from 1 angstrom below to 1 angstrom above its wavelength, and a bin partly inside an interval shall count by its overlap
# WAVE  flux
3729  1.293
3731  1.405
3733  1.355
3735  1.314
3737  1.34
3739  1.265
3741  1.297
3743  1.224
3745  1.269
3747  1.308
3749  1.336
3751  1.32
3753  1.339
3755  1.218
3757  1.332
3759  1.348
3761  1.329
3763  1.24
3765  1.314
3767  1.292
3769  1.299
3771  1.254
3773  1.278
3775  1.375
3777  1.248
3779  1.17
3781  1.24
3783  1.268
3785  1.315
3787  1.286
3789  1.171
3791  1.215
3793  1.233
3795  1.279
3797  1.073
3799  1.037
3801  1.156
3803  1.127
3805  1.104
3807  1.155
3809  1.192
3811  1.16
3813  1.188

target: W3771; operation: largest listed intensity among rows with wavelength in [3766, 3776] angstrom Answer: 1.375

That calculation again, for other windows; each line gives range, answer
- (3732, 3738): 1.355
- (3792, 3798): 1.279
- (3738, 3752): 1.336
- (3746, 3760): 1.348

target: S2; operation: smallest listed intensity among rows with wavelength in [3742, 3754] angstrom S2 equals 1.224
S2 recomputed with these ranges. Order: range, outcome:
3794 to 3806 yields 1.037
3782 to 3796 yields 1.171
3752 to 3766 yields 1.218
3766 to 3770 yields 1.292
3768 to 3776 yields 1.254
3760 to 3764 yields 1.24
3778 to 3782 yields 1.17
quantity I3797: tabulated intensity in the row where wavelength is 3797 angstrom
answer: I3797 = 1.073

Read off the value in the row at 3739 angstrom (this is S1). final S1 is 1.265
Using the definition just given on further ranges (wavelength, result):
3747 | 1.308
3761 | 1.329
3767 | 1.292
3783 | 1.268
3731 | 1.405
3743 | 1.224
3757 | 1.332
